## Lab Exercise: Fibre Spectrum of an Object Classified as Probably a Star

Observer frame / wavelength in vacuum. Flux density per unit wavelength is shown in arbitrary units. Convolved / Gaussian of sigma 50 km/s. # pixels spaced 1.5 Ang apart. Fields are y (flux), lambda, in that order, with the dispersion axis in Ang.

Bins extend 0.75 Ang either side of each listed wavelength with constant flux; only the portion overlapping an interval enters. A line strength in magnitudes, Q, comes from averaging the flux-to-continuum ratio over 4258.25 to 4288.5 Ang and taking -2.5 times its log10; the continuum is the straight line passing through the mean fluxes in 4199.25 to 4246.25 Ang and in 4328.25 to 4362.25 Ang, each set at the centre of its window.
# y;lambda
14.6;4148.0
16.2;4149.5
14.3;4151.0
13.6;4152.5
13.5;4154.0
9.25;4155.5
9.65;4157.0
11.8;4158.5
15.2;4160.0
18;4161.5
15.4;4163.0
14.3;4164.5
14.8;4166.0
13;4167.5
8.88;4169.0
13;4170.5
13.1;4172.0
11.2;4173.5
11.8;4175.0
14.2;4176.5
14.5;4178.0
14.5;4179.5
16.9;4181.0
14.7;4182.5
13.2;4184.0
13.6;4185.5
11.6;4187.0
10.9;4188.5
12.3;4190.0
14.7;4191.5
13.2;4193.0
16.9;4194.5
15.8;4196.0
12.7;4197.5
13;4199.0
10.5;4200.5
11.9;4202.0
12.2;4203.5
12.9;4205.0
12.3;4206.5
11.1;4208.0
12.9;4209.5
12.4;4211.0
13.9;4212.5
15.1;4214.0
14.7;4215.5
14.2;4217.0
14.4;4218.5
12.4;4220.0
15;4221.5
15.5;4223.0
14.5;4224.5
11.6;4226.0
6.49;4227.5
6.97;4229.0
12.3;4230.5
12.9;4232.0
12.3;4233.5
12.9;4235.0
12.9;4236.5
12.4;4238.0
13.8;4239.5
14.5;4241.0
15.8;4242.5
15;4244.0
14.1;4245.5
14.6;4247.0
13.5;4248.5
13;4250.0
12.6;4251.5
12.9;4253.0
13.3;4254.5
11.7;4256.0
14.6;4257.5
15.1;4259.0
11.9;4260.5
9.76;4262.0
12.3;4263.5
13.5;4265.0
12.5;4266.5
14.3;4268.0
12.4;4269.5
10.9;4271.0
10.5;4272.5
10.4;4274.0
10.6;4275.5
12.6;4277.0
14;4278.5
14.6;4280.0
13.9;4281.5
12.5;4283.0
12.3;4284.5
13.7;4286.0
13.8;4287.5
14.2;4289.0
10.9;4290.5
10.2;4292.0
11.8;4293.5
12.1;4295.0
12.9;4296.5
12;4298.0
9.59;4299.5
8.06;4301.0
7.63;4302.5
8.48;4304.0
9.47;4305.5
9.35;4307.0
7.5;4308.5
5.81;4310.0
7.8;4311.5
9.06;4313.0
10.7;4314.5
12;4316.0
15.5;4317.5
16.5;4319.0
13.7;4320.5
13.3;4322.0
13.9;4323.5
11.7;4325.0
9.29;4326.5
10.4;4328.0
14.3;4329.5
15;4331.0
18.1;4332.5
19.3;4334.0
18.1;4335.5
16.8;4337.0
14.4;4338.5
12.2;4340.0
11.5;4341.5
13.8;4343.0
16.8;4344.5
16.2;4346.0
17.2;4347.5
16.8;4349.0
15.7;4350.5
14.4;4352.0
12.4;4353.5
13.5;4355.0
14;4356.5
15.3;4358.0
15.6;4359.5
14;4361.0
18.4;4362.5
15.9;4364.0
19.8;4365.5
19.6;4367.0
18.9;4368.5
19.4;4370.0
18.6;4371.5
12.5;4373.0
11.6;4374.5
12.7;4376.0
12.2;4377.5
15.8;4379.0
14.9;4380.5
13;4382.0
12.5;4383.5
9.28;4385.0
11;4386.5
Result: 0.10 mag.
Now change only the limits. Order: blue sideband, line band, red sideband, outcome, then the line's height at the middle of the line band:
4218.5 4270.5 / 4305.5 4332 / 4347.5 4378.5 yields 0.26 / 14.6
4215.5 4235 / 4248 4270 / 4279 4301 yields -0.04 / 12.4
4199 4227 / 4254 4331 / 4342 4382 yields 0.22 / 14.4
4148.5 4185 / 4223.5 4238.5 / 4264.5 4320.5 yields 0.08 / 12.5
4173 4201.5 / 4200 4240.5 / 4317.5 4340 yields 0.09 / 13.7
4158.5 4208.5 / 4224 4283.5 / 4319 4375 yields 0.12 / 14.2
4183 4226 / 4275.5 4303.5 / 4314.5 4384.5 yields 0.19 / 14.2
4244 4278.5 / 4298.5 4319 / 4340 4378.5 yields 0.41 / 14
